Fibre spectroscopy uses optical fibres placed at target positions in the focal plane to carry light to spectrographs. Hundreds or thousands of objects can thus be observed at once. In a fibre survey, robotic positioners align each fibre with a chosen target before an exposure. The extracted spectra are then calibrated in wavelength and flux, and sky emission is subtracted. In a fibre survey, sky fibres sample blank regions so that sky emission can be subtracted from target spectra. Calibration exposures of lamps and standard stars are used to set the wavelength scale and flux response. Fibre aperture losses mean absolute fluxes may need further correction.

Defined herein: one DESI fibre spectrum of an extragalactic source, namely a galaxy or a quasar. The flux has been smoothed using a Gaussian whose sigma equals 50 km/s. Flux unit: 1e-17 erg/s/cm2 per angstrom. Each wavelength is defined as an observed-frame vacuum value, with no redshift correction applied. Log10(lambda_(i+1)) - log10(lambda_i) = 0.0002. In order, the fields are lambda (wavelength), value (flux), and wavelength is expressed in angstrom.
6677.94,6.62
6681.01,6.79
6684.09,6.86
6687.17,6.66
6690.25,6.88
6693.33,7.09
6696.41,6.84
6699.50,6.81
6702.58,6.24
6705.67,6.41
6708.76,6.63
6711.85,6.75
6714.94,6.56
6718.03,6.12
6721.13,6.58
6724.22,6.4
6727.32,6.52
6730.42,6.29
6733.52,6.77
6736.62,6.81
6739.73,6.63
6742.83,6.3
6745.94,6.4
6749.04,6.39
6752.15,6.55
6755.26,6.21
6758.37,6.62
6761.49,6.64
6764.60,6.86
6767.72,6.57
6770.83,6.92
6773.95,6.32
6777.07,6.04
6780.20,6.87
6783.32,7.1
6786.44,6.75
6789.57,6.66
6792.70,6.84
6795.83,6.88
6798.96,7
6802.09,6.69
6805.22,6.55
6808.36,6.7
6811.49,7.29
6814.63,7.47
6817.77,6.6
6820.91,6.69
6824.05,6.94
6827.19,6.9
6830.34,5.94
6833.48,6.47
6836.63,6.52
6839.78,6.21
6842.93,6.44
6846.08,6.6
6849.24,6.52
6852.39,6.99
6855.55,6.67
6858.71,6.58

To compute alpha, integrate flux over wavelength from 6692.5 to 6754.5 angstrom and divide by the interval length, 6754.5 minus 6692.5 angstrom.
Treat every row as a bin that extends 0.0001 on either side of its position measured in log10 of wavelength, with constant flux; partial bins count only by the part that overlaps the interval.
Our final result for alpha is 6.54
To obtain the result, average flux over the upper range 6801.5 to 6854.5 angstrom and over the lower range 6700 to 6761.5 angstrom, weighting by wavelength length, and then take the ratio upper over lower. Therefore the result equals 1.0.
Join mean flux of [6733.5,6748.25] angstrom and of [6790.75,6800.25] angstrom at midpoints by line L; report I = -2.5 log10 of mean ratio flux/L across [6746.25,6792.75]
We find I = 0.02 mag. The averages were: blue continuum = 6.55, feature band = 6.61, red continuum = 6.89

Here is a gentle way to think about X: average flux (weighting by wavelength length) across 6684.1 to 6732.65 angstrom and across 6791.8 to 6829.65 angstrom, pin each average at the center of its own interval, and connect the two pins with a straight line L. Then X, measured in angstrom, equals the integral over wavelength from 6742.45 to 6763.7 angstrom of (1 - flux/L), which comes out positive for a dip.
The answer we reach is 0.78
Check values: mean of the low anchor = 6.6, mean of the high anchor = 6.86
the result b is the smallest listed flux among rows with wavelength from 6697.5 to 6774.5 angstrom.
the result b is 6.12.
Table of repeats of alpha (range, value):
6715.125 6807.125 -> 6.6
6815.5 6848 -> 6.55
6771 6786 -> 6.63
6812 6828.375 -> 6.95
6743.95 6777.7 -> 6.51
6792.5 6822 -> 6.88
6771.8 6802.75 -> 6.72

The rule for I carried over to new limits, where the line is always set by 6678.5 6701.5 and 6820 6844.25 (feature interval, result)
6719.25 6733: 0.05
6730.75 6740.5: 0.01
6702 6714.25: 0.04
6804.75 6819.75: -0.06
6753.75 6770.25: 0.01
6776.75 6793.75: -0.02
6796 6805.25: -0.04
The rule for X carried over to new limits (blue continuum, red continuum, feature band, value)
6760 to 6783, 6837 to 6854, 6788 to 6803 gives -0.49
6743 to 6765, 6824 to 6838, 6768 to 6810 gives -1.37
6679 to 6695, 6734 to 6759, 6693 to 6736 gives 0.81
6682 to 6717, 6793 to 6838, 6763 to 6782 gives 0.38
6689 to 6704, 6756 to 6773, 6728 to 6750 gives 0.66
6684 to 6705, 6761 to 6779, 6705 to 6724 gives 0.55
